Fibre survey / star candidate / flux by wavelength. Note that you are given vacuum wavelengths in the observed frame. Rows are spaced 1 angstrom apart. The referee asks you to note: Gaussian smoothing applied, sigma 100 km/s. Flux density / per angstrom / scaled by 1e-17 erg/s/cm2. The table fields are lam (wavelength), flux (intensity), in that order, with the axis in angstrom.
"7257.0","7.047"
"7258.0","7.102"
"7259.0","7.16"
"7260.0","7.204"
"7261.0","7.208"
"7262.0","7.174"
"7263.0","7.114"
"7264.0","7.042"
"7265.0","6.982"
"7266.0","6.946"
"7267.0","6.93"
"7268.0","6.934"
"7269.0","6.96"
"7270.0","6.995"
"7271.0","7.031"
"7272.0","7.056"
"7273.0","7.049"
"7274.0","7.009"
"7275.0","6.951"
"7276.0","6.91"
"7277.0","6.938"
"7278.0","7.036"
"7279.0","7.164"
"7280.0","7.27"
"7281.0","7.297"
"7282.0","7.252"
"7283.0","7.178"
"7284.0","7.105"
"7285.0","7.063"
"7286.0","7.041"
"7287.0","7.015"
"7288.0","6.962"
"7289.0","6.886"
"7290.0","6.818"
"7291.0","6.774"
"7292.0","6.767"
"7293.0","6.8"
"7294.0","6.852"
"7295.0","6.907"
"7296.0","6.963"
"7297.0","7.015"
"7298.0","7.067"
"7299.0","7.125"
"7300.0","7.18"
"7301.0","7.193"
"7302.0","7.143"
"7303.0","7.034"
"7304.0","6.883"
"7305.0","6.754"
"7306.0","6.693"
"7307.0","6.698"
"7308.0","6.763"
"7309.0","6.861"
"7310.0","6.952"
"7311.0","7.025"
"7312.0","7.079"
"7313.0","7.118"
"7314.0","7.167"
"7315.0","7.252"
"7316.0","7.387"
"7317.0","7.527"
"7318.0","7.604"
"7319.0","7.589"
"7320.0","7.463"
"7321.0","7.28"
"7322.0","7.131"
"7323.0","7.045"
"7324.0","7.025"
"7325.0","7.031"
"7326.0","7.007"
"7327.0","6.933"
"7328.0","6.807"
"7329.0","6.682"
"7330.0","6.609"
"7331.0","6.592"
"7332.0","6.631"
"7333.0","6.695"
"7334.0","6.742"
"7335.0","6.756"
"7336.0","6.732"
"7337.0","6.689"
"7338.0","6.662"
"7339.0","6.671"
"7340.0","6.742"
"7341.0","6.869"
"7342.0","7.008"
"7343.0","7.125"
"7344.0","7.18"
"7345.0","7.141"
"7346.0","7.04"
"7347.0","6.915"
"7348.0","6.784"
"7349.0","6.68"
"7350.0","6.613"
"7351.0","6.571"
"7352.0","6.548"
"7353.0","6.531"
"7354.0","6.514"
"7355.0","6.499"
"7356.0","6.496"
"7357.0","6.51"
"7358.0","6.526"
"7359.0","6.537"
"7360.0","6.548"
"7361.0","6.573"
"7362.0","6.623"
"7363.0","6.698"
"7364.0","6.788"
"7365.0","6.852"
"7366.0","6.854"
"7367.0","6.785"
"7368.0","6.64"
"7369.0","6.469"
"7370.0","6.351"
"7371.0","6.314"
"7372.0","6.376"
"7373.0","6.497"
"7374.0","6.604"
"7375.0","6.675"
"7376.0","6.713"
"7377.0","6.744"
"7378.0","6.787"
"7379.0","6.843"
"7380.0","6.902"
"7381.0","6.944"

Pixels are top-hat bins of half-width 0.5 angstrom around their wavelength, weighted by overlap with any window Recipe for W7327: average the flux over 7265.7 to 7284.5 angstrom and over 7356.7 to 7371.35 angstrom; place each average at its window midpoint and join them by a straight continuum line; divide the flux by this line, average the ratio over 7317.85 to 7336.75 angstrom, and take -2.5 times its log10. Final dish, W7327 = -0.02 mag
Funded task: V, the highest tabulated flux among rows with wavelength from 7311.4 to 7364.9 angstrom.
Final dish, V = 7.604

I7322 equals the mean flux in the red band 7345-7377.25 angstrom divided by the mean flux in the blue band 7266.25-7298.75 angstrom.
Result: 0.9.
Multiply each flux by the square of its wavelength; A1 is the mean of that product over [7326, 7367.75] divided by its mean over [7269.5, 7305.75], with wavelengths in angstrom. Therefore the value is 0.98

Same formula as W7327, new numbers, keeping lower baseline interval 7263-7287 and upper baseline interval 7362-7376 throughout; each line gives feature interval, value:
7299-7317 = -0.021 mag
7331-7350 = -0.013 mag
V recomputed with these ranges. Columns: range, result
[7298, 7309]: 7.193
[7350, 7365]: 6.852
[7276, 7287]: 7.297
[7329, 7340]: 6.756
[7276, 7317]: 7.527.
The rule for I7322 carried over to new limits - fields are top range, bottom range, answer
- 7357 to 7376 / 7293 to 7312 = 0.95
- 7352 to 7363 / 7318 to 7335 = 0.94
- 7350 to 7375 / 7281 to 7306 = 0.94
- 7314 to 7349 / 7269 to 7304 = 0.99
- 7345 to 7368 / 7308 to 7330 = 0.94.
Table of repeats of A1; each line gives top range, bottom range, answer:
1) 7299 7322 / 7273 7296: 1.02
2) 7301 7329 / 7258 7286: 1.01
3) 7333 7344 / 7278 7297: 0.99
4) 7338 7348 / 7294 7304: 1.00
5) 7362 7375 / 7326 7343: 0.99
